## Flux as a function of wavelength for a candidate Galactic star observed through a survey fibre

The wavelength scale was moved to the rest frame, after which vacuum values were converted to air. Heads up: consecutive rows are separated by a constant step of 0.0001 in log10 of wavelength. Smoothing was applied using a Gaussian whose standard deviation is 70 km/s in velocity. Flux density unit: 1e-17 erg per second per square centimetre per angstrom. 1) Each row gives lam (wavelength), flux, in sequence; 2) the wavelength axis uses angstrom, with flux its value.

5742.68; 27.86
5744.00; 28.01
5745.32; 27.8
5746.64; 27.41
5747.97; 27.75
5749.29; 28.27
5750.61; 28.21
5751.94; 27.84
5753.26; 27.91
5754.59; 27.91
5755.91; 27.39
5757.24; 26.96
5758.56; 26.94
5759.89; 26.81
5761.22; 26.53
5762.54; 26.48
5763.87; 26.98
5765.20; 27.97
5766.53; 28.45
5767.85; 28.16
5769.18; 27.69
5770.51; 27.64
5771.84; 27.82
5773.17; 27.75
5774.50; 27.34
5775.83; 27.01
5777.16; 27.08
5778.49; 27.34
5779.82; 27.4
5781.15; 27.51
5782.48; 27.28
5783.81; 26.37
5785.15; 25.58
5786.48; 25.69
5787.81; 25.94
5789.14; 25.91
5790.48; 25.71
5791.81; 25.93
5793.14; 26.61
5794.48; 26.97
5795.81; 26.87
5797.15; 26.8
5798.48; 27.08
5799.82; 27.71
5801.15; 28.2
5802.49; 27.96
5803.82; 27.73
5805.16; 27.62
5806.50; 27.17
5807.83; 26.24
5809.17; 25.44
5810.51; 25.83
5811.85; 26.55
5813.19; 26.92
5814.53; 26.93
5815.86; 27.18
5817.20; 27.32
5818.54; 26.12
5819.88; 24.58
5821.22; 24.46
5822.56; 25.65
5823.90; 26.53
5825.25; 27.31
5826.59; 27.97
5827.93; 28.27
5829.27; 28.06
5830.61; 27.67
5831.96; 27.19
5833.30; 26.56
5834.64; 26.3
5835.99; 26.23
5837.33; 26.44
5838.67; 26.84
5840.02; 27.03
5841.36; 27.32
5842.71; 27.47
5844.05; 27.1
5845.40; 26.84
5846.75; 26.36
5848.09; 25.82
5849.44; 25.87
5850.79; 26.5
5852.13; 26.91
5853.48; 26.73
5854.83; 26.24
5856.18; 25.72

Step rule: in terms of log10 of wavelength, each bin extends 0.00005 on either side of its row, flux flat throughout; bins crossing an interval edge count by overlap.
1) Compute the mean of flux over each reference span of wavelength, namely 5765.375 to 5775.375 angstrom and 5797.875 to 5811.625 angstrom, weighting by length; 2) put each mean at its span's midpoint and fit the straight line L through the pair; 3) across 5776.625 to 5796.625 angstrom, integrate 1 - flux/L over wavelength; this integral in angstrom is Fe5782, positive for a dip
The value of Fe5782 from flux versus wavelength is 0.7 angstrom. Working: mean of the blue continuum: 27.8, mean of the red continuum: 27.1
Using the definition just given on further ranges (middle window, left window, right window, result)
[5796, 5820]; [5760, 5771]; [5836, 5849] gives 0.1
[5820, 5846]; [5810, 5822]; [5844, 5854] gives -0.5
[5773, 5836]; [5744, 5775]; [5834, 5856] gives 0.6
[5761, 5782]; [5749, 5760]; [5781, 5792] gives -0.5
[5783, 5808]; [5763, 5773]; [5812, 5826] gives 0.2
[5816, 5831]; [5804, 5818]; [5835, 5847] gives 0.0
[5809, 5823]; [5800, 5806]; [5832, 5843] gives 0.7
